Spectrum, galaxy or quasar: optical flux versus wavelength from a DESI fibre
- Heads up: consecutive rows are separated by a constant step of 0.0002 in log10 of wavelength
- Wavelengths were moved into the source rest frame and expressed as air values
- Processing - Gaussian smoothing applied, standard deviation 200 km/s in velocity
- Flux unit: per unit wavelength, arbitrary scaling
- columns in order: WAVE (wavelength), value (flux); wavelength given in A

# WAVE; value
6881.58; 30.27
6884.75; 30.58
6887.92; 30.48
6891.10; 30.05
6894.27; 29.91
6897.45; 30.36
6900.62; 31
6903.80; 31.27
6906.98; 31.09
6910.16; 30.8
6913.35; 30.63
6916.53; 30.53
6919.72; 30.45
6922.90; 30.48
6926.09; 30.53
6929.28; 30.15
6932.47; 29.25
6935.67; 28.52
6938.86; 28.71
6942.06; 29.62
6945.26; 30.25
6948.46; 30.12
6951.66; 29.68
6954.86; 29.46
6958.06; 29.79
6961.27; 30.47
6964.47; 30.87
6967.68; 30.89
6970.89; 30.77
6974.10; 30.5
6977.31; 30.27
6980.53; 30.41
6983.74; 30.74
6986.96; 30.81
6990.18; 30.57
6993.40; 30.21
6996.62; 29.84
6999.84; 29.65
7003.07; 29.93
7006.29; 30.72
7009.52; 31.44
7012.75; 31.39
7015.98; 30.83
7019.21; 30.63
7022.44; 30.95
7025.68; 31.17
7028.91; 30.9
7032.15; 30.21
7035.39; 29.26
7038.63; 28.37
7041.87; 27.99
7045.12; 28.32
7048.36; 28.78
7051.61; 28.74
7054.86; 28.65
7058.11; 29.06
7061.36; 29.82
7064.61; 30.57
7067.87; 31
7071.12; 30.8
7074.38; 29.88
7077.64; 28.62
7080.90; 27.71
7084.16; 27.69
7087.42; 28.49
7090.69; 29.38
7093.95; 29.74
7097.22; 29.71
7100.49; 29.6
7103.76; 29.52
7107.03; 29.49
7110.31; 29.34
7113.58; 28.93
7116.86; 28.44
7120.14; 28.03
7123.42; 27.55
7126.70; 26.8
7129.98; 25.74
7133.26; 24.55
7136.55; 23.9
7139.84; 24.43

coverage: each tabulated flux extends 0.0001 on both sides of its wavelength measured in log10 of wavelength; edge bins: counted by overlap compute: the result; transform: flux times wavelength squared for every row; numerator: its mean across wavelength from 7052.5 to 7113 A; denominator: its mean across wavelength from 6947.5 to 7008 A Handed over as 1.0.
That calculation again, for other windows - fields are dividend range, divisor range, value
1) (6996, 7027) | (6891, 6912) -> 1.03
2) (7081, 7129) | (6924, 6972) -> 1.00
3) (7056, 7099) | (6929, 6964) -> 1.03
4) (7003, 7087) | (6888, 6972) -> 1.02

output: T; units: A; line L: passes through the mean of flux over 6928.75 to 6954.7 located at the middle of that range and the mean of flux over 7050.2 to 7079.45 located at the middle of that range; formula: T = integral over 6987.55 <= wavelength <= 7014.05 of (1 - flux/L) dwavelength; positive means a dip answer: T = -0.8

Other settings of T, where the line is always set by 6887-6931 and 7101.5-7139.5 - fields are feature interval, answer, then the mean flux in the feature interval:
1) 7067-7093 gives -1.06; 29.2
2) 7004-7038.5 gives -2.09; 30.6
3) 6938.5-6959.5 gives 0.17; 29.7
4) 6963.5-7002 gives -1.30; 30.4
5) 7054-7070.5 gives -0.97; 29.9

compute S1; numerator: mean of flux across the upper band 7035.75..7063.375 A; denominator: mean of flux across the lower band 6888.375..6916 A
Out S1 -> 0.94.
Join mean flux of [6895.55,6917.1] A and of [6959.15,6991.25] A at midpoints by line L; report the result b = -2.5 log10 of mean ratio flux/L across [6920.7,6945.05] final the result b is 0.038 mag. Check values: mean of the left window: 30.8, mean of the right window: 30.6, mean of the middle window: 29.7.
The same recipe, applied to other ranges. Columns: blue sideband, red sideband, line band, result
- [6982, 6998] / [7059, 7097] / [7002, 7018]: -0.02 mag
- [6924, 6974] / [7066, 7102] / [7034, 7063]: 0.03 mag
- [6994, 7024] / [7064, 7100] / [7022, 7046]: 0.02 mag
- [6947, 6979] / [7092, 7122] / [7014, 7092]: 0.00 mag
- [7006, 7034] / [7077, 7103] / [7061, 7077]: -0.03 mag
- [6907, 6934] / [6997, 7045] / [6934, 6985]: 0.01 mag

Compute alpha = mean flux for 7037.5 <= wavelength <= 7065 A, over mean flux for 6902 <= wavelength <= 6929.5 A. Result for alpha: 0.94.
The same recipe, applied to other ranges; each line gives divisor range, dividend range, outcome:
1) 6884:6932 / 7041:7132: 0.95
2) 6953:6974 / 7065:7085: 0.97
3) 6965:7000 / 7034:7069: 0.96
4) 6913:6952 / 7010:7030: 1.04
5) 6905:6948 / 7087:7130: 0.96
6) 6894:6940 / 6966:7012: 1.01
